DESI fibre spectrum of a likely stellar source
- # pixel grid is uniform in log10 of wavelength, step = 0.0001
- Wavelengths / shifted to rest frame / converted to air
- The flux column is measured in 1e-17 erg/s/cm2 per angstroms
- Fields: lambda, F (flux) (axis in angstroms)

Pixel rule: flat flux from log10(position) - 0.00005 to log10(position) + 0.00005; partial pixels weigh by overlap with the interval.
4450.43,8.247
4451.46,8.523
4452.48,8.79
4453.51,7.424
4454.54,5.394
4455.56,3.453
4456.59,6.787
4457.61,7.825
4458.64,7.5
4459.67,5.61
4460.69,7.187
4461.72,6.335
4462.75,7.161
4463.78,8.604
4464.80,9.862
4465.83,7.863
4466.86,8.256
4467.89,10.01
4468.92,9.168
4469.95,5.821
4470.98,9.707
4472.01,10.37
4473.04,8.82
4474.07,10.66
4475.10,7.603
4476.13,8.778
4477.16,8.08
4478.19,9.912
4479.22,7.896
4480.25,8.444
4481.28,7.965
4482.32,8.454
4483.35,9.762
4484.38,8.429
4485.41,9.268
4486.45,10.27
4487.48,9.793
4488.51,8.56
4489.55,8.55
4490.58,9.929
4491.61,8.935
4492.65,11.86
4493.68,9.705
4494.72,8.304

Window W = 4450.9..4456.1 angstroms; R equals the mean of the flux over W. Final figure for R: 6.72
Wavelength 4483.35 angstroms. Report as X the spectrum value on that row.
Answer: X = 9.762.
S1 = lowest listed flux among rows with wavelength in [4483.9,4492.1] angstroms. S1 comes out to 8.429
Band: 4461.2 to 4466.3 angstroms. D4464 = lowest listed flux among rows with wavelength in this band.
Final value 6.335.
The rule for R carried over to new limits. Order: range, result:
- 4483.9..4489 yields 9.28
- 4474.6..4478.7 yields 8.6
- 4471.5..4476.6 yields 9.25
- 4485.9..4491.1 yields 9.42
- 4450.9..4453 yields 8.63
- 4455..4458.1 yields 6.01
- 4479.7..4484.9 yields 8.61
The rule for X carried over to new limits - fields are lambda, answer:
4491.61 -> 8.935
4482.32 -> 8.454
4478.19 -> 9.912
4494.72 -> 8.304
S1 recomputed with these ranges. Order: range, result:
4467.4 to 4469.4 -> 9.168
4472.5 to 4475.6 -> 7.603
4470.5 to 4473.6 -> 8.82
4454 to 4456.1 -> 3.453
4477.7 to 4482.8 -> 7.896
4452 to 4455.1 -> 5.394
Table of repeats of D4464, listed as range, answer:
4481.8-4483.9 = 8.454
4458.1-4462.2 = 5.61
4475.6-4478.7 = 8.08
